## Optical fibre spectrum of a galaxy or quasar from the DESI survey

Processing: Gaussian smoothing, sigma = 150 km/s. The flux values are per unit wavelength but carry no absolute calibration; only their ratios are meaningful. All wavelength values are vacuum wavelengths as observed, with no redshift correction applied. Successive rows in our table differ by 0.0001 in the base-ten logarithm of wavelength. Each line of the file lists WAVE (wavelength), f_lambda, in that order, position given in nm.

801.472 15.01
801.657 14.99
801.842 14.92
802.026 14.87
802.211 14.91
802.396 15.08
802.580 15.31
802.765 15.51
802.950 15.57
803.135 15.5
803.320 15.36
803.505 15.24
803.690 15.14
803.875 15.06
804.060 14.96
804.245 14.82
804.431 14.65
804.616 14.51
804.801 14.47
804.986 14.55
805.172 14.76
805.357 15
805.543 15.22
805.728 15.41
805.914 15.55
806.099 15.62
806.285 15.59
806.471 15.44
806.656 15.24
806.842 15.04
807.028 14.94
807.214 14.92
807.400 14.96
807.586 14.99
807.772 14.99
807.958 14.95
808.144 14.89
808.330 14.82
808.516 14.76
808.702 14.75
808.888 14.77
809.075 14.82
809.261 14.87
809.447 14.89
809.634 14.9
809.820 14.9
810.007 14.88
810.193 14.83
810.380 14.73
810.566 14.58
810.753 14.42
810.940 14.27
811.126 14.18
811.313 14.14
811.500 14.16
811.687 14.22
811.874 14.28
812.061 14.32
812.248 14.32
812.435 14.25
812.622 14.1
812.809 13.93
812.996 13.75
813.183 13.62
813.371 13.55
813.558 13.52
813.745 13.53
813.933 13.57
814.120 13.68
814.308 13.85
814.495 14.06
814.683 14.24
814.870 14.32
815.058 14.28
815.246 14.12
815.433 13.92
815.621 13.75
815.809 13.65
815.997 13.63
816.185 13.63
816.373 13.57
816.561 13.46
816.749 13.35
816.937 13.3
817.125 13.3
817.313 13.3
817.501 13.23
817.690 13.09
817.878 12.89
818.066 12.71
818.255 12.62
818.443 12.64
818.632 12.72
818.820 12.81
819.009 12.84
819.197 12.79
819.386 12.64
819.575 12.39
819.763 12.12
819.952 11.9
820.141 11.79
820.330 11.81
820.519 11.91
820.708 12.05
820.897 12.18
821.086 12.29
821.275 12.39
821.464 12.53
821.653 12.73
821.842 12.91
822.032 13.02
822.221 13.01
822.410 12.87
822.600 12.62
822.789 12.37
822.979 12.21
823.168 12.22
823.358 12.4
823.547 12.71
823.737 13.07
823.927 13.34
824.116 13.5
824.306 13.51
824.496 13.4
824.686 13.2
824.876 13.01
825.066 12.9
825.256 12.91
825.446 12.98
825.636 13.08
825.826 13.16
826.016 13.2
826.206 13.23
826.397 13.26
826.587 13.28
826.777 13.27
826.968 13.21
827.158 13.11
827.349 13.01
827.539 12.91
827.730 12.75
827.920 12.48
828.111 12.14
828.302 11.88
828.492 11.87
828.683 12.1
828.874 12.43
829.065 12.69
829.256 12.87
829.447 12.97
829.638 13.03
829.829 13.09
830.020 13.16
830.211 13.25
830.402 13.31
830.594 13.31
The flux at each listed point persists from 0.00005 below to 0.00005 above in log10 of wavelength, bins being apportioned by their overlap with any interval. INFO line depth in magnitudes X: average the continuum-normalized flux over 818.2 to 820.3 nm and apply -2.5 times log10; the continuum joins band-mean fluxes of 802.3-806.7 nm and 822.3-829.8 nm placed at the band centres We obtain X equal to 0.09 mag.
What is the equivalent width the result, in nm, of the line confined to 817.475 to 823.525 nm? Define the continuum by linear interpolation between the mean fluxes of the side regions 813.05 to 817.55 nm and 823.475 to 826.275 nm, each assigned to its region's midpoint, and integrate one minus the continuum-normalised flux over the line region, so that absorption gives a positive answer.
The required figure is 0.398 nm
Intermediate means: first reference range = 13.7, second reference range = 13.1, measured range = 12.5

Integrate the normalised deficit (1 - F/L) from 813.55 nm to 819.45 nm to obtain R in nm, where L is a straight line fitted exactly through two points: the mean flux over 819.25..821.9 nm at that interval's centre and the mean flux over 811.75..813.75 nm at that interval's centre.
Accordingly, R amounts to -0.12 nm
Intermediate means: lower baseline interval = 13.9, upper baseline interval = 12.3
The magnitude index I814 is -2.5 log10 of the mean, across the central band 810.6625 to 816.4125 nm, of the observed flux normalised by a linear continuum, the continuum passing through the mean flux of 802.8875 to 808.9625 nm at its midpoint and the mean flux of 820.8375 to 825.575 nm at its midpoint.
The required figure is 0.01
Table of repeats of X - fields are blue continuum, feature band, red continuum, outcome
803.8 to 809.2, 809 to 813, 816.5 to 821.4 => -0.02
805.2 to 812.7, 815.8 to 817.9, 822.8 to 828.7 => 0.04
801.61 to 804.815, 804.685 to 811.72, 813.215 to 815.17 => -0.03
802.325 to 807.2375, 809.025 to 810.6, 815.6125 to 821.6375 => -0.04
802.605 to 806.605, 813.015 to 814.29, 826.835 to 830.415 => 0.05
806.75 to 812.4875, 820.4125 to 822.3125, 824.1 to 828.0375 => 0.09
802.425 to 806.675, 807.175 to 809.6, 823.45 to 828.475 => -0.01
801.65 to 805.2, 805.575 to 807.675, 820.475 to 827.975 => -0.04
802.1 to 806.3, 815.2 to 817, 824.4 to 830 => 0.03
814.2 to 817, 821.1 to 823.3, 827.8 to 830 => 0.05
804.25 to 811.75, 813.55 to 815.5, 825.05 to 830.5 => 0.02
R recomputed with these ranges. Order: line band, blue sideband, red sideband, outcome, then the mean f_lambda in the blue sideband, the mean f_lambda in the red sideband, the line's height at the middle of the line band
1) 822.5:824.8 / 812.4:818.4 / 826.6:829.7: 0.02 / 13.6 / 12.7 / 13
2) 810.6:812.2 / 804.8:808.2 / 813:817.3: 0.01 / 15.1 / 13.7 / 14.3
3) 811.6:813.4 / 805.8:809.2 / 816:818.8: 0.00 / 15.1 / 13.1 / 14.1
